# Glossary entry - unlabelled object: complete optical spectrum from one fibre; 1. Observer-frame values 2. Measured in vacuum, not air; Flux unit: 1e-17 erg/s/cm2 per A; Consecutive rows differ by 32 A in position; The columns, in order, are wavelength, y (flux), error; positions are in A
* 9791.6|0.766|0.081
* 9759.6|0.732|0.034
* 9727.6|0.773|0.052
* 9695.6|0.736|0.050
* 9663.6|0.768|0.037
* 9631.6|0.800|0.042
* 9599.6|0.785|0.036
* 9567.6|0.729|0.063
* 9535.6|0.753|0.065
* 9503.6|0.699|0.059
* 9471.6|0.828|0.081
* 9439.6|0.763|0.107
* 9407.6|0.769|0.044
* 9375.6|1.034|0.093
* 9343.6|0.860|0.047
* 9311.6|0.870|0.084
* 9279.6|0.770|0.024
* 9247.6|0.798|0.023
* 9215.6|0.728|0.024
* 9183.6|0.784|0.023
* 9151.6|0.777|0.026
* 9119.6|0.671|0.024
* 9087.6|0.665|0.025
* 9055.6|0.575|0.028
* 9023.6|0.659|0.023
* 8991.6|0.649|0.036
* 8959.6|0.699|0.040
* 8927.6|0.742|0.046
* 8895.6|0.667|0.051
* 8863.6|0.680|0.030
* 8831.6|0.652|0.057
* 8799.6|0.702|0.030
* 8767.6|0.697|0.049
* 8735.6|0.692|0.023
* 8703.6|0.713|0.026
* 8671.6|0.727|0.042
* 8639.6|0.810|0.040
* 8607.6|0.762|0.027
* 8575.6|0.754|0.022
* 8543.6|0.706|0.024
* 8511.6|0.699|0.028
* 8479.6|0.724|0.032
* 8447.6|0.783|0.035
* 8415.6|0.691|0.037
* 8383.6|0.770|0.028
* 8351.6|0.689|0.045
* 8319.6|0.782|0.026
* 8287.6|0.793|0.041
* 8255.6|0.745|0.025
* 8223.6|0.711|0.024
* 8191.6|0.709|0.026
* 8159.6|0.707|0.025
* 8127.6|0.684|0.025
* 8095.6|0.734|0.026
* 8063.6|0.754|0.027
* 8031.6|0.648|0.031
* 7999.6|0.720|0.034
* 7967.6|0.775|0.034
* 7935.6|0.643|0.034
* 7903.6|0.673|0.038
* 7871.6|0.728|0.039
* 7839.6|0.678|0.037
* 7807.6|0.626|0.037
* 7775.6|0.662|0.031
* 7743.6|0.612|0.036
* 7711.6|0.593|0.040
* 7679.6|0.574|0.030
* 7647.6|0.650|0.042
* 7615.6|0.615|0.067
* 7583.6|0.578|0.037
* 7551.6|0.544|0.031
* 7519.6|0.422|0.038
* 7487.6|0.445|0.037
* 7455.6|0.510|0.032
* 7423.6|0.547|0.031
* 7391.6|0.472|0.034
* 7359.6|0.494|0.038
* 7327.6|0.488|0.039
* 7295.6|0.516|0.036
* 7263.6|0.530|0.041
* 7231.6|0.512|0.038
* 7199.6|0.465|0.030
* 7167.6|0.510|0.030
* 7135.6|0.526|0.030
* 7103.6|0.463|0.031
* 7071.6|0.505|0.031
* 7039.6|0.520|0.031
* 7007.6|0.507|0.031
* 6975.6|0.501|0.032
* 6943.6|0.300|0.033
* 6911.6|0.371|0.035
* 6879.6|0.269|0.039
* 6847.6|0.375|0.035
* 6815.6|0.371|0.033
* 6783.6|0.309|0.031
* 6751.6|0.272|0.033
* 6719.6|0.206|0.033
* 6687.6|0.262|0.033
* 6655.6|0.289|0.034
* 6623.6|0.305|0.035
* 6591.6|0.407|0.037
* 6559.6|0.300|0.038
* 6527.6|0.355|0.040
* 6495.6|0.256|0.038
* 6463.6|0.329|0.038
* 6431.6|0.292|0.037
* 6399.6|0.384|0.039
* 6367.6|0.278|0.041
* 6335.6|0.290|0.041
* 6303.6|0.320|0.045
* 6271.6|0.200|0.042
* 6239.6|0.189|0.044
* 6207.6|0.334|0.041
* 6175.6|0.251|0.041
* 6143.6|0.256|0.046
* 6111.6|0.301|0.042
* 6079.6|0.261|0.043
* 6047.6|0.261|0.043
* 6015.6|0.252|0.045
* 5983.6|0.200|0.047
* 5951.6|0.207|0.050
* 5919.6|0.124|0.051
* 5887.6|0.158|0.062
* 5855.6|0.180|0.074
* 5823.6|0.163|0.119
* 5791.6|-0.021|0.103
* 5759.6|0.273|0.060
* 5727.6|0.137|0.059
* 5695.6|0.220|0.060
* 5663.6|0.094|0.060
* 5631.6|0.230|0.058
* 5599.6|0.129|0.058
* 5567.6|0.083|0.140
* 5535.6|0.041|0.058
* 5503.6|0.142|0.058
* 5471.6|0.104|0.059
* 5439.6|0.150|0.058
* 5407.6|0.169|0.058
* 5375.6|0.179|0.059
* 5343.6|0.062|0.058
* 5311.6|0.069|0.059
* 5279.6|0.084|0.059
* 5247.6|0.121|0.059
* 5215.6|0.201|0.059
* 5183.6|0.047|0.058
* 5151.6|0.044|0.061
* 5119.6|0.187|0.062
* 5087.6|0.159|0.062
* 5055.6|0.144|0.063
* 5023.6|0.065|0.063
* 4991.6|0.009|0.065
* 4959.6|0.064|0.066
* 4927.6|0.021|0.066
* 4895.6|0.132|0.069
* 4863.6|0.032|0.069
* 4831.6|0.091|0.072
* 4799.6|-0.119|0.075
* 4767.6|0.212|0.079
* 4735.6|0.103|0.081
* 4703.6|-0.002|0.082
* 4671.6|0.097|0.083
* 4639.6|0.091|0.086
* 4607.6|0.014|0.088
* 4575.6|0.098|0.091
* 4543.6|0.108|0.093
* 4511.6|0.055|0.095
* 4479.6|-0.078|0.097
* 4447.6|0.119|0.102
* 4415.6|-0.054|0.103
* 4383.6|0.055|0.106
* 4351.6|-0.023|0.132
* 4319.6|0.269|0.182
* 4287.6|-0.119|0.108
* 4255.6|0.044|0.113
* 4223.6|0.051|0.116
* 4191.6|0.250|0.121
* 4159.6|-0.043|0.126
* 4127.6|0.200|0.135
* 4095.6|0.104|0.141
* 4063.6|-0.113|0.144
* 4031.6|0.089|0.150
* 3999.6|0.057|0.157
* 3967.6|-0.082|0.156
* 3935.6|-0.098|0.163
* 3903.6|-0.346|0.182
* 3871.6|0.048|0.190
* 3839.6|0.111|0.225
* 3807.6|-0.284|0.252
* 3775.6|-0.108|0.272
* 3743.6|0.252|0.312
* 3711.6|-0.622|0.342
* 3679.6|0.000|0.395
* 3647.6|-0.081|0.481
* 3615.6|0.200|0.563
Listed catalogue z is 0.75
